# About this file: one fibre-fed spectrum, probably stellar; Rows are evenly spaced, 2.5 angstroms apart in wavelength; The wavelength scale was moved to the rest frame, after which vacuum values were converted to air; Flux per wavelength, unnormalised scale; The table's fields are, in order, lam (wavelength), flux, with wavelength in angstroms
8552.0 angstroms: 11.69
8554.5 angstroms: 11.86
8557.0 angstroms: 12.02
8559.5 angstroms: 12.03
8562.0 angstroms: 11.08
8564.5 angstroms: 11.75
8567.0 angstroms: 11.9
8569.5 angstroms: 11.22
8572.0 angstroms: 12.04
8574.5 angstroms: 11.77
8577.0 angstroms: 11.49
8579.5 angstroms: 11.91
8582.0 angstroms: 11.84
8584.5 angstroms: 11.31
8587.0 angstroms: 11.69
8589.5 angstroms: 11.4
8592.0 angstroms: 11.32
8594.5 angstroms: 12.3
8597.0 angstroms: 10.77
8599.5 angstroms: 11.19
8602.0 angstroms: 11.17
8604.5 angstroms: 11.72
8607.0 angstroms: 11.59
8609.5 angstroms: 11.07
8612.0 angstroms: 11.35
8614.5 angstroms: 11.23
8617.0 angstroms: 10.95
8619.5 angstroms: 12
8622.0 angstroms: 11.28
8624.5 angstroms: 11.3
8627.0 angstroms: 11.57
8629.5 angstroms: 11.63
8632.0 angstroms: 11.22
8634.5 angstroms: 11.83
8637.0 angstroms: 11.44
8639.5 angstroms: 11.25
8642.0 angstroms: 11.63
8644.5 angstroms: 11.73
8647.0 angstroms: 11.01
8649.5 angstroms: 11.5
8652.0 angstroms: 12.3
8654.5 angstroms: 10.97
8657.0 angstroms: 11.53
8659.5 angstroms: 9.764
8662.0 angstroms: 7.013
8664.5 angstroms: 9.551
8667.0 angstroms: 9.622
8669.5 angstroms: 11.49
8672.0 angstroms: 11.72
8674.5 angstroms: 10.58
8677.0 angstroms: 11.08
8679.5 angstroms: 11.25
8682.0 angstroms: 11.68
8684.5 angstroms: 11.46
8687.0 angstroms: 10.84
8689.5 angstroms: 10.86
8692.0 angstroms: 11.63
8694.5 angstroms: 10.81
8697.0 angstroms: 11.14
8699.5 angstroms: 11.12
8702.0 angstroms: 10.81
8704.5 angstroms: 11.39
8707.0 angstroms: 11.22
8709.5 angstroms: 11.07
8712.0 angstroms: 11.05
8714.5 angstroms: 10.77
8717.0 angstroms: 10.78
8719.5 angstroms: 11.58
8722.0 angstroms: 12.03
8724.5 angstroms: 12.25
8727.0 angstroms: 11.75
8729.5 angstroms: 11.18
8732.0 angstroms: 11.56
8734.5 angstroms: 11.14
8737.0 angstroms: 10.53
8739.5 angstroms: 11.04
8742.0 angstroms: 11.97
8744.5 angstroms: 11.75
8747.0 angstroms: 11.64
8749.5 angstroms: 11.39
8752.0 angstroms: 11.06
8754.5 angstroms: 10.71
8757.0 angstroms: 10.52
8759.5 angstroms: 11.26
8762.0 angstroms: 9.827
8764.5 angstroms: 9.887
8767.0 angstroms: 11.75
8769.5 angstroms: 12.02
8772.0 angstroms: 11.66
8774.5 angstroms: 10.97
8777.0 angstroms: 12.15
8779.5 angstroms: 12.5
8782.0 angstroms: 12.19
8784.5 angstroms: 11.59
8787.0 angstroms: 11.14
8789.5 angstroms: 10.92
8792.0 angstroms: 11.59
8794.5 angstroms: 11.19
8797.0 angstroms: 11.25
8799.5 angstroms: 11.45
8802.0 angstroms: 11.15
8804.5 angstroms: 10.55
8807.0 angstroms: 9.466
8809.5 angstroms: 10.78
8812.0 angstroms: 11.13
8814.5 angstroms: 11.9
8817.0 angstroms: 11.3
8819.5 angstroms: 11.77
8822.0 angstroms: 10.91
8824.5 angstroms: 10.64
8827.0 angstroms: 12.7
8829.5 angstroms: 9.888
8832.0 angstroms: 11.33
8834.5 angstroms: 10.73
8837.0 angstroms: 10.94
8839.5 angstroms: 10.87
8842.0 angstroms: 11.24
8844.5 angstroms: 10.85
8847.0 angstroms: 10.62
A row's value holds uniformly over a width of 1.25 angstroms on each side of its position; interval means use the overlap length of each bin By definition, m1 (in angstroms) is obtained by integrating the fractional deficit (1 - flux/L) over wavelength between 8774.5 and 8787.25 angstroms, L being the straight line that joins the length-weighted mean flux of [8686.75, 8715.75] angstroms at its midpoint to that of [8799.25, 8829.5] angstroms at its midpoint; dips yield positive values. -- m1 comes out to -0.9 angstroms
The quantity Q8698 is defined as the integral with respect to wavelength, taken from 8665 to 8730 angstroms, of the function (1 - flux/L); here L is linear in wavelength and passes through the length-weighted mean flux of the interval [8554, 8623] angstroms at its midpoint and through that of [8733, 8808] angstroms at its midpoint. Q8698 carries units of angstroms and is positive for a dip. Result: 0.95 angstroms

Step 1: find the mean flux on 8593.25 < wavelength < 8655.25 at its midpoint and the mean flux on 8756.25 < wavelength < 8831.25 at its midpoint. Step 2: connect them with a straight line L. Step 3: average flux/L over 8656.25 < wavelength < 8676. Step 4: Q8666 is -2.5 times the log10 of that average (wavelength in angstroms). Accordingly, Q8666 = 0.13 mag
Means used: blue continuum 11.4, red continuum 11.2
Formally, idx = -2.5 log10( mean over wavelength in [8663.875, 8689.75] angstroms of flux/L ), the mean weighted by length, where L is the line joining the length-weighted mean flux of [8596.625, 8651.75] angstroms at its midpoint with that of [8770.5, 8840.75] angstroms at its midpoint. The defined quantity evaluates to 0.039 mag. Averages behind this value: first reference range 11.4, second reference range 11.2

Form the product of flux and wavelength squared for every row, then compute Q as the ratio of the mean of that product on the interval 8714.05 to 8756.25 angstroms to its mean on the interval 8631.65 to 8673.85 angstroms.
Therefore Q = 1.1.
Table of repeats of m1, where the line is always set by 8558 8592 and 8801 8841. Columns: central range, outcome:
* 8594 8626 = 0.5 angstroms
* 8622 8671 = 2.0 angstroms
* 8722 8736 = -0.4 angstroms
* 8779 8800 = -0.8 angstroms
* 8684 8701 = 0.3 angstroms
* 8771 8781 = -0.6 angstroms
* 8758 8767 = 0.5 angstroms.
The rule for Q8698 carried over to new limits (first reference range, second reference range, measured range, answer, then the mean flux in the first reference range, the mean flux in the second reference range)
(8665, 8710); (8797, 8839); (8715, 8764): -0.8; 11.1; 11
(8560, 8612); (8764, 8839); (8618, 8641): 0.0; 11.5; 11.3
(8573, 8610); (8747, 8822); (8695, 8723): 0.4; 11.5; 11.2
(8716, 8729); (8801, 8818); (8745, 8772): 0.7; 11.7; 10.9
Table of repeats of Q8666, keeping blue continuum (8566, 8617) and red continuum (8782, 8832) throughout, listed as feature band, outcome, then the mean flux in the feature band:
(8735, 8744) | 0.00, 11.2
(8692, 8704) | 0.03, 11.1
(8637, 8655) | -0.01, 11.5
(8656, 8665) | 0.21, 9.4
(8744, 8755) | -0.01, 11.3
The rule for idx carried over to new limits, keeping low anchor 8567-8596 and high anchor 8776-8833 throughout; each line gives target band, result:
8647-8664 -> 0.102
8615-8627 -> 0.019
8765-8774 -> -0.023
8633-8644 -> 0.002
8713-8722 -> 0.024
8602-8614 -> 0.021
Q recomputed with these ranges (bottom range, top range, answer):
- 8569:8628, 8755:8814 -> 1.02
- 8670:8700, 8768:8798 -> 1.06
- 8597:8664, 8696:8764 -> 1.02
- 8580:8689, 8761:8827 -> 1.04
